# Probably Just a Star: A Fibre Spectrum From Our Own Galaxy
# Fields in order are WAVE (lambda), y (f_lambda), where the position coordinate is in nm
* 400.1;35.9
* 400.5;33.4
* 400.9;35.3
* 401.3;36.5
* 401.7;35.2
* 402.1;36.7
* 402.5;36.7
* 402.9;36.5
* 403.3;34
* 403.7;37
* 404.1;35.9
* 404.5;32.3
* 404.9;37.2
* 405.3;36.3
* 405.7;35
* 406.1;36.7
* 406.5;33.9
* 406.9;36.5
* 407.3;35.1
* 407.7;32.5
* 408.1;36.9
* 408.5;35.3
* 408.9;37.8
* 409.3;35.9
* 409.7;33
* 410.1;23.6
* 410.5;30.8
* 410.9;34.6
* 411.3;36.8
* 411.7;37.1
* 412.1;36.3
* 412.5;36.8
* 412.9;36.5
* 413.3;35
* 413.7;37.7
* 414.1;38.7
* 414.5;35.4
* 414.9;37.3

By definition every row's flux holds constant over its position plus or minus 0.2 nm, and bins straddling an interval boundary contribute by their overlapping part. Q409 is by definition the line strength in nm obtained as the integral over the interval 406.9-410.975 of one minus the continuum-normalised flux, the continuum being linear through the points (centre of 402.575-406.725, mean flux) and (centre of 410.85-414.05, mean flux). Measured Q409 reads 0.27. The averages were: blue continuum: 35.5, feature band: 33.7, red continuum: 36.5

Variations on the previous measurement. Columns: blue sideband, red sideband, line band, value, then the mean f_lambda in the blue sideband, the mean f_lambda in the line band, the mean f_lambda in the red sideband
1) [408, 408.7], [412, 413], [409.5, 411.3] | 0.25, 36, 31.2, 36.6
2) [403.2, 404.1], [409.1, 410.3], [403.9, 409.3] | -0.36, 35.8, 35.5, 30.8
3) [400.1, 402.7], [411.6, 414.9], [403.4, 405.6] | 0.02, 35.7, 35.6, 36.7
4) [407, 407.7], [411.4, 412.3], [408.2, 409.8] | -0.02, 34.6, 35.7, 36.7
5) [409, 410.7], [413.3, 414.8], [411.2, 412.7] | -0.12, 31.2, 36.7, 37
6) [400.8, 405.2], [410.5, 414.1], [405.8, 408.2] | 0.05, 35.8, 35.2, 36.2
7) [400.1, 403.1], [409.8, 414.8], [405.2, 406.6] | 0.00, 35.8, 35.5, 35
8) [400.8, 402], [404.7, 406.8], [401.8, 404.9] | 0.01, 35.8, 35.7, 35.9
